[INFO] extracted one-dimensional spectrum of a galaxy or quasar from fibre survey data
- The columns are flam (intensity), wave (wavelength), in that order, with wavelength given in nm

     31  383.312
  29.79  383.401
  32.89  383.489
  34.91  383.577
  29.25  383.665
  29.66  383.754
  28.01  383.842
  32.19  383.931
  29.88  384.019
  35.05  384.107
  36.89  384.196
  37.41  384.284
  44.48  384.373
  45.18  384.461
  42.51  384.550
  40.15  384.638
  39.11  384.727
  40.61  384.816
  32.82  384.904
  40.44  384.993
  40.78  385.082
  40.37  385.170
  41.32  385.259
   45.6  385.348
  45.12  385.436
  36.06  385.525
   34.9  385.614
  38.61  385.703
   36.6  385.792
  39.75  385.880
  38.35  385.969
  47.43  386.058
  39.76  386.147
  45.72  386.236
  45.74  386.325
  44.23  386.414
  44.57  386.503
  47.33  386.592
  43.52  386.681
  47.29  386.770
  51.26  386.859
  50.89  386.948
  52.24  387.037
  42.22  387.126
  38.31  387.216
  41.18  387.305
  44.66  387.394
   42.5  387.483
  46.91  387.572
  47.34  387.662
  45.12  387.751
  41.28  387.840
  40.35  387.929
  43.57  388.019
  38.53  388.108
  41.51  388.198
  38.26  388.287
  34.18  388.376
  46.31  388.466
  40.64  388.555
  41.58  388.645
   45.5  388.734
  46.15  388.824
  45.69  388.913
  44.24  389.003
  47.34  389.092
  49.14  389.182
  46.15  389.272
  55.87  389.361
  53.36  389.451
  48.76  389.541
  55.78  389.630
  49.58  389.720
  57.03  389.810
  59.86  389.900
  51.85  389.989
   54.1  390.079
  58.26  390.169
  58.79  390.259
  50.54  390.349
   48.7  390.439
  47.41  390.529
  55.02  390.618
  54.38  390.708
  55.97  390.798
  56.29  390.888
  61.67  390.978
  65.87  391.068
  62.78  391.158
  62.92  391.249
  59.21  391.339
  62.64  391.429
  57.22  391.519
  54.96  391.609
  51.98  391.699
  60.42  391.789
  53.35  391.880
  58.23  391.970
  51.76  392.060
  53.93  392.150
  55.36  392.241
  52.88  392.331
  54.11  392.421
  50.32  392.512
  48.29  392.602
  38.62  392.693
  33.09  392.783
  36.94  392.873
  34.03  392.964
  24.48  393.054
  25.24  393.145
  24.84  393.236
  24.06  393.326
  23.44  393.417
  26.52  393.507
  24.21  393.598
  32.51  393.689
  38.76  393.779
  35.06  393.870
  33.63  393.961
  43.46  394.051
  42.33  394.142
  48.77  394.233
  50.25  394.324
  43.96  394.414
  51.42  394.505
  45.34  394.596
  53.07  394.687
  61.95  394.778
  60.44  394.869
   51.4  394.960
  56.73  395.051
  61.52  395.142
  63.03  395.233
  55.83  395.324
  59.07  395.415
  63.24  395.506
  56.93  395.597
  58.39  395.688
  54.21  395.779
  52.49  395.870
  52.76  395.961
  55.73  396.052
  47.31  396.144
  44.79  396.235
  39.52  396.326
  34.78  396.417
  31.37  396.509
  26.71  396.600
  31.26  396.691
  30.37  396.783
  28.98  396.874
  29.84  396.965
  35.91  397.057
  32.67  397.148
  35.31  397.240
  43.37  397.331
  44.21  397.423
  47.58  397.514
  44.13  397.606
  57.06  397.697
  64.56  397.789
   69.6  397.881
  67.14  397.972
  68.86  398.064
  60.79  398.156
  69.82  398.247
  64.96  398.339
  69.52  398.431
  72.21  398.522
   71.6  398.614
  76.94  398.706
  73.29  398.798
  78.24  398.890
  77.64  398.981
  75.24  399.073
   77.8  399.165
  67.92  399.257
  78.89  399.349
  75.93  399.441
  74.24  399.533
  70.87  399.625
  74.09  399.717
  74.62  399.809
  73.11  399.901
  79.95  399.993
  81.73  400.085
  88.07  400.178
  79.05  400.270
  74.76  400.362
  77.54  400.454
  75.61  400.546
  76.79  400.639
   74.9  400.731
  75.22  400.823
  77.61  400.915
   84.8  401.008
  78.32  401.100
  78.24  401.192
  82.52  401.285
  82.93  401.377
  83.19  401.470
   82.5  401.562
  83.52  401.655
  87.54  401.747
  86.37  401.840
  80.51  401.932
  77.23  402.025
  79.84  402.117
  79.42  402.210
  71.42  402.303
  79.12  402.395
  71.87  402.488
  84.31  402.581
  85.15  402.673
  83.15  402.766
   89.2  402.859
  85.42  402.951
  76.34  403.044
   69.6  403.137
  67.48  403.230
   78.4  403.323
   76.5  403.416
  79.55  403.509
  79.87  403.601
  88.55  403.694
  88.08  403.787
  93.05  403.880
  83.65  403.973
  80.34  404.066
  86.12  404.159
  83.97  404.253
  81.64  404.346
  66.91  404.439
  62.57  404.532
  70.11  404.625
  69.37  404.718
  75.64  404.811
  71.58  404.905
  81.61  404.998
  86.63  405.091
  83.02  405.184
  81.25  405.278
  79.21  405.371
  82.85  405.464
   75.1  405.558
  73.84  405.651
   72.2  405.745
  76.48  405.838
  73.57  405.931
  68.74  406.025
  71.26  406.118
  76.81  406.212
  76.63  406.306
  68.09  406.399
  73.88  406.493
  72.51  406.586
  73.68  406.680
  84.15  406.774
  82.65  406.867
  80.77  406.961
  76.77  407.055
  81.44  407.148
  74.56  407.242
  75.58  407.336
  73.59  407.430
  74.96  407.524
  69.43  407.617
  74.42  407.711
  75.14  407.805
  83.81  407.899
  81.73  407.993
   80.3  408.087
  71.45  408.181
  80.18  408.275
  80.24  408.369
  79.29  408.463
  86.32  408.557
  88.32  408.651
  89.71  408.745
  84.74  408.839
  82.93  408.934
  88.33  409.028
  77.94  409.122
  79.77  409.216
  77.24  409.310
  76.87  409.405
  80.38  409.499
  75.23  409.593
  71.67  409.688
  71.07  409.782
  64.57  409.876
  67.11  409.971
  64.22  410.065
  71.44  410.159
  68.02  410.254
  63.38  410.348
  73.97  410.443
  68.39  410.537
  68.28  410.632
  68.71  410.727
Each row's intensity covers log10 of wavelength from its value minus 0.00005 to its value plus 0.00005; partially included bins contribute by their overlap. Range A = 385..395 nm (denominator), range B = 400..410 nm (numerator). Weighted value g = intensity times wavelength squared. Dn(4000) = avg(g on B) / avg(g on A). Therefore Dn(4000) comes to 1.83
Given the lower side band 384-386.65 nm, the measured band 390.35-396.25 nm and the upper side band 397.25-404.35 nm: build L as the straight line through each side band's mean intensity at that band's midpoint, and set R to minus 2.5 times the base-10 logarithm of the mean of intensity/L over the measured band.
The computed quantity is 0.188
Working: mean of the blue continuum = 40.7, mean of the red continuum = 75.6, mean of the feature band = 49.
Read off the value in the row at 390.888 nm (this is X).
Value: 56.29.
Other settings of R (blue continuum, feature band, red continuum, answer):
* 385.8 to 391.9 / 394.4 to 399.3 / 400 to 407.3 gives 0.191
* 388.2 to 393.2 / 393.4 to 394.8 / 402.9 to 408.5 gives 0.350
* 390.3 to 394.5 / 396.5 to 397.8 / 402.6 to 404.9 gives 0.489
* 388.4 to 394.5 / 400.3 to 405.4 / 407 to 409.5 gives -0.152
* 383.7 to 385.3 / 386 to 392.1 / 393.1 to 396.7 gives -0.212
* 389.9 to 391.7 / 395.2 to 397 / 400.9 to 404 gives 0.421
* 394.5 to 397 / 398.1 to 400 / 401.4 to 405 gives -0.174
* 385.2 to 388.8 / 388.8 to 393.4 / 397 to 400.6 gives 0.016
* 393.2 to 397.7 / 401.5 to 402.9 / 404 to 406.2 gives -0.220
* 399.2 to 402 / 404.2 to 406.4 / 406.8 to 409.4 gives 0.053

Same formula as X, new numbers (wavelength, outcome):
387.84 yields 41.28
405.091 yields 86.63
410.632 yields 68.28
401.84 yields 86.37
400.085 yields 81.73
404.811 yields 75.64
